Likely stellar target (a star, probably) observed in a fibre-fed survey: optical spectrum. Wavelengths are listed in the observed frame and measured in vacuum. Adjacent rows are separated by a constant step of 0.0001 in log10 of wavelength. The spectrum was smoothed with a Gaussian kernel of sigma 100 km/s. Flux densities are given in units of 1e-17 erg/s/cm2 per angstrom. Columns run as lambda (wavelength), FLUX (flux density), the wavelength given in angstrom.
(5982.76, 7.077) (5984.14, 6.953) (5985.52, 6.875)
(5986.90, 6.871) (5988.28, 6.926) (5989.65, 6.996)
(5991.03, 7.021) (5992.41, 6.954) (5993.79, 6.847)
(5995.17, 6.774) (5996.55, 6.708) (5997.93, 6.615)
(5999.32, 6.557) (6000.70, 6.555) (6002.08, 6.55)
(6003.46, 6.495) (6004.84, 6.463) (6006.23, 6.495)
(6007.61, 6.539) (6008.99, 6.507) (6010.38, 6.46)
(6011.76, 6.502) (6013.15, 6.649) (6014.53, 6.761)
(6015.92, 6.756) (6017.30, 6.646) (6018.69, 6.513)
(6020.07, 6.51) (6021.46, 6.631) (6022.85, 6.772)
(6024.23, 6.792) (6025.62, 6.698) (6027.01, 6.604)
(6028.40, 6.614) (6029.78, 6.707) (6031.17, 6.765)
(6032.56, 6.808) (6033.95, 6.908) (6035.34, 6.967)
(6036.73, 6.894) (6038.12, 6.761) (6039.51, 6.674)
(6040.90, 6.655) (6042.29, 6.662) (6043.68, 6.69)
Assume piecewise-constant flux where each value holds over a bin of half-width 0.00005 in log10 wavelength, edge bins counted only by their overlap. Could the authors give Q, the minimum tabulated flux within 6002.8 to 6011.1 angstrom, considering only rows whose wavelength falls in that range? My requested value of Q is 6.46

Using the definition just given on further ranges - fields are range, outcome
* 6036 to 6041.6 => 6.655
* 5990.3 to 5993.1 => 6.954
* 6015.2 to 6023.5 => 6.51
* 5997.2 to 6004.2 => 6.495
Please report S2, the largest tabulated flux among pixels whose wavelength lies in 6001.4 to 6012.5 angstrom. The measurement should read 6.55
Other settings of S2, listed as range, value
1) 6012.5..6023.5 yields 6.772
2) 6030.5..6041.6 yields 6.967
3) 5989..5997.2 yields 7.021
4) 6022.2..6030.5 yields 6.792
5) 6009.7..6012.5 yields 6.502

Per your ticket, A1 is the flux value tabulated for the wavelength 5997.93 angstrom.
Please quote 6.615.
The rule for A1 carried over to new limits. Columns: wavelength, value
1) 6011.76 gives 6.502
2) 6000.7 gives 6.555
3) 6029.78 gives 6.707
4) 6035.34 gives 6.967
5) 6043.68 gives 6.69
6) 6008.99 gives 6.507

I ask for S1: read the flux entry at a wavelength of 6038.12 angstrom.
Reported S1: 6.761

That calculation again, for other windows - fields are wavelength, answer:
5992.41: 6.954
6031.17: 6.765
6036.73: 6.894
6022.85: 6.772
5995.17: 6.774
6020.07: 6.51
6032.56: 6.808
